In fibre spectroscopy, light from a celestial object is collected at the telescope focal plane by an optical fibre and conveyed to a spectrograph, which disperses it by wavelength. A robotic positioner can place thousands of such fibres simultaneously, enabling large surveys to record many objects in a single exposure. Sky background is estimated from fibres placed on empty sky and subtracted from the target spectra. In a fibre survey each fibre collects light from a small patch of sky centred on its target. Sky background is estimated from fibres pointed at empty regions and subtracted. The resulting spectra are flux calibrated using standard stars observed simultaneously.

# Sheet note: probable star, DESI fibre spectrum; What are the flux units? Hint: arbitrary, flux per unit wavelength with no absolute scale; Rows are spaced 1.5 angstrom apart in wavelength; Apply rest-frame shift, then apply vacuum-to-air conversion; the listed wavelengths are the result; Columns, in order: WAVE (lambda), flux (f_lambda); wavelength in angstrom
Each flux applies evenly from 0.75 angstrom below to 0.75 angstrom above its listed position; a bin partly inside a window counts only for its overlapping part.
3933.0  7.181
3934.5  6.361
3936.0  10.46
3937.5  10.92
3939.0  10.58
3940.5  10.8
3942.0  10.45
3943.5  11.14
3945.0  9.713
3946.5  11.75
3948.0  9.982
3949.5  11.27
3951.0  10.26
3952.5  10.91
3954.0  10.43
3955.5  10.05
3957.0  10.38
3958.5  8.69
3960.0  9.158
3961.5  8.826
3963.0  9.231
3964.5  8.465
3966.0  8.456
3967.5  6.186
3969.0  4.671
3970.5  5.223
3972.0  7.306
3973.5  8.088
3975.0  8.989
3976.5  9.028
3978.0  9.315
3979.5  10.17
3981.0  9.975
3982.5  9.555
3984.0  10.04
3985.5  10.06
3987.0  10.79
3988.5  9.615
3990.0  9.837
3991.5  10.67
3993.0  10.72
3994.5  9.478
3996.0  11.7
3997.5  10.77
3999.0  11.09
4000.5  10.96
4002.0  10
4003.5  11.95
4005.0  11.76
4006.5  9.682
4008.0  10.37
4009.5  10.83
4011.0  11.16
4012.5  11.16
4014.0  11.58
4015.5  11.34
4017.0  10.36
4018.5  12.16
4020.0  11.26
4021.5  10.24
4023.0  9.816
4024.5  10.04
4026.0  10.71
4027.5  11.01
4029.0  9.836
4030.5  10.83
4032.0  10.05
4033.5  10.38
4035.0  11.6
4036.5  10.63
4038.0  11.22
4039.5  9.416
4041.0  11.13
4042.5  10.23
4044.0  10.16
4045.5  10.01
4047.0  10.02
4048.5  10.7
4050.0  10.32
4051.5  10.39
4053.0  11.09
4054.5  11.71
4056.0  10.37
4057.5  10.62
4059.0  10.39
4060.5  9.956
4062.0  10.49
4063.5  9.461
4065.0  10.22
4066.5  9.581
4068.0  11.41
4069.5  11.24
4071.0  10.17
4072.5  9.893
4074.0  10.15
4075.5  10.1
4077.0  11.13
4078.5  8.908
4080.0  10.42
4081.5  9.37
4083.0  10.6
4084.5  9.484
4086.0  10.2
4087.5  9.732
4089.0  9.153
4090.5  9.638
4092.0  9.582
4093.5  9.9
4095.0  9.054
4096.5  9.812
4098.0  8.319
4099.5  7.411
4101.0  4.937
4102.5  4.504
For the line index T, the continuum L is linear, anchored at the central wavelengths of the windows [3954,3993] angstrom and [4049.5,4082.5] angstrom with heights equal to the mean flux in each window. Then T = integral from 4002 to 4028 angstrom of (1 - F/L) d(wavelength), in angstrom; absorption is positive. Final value -3.5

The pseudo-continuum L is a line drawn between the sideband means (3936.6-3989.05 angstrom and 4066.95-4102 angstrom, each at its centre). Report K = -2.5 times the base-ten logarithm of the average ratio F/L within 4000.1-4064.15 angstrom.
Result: -0.12 mag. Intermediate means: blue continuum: 9.44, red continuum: 9.56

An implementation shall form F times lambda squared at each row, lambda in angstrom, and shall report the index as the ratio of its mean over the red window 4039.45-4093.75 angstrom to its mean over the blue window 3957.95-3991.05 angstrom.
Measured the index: 1.2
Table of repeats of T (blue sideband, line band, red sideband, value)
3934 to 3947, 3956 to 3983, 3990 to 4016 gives 5.4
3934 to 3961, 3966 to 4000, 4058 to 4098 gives 3.0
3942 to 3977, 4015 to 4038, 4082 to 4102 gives -4.2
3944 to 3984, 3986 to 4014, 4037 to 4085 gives -3.4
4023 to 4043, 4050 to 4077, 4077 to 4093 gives -1.0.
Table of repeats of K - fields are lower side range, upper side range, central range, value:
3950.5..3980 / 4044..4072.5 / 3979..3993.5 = -0.12 mag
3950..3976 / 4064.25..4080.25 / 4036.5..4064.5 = -0.05 mag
